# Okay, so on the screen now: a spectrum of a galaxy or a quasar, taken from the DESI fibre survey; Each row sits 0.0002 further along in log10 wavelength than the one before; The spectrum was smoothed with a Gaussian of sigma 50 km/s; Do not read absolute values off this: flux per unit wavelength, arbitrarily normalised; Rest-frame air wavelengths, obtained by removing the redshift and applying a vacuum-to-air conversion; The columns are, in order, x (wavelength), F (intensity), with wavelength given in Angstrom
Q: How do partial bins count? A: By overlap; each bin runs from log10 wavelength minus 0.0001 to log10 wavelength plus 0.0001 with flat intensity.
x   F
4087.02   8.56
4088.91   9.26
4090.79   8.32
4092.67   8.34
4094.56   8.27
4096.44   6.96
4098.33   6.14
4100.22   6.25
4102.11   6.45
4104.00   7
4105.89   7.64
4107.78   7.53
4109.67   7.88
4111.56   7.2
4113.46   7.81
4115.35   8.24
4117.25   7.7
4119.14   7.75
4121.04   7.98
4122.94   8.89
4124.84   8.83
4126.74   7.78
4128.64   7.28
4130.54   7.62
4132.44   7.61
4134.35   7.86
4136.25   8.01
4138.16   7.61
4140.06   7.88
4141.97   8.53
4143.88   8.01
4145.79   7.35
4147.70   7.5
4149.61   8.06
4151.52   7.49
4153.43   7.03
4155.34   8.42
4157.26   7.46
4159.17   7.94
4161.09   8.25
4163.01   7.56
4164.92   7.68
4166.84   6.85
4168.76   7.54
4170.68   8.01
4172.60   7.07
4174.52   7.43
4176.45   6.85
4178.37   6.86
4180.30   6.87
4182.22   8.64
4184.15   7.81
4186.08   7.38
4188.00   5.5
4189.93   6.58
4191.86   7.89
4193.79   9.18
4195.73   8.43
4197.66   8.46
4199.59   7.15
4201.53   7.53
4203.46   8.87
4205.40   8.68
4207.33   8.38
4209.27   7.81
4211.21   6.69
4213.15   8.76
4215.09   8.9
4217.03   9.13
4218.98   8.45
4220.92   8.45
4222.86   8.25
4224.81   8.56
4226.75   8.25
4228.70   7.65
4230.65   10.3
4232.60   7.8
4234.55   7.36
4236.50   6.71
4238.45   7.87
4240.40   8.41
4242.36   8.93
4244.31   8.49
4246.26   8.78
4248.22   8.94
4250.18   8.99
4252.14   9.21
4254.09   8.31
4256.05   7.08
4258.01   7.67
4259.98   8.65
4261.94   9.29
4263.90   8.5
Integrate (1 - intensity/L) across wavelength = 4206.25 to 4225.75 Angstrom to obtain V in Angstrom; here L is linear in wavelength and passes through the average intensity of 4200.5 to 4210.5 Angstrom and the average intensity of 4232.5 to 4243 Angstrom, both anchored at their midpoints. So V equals -0.6 Angstrom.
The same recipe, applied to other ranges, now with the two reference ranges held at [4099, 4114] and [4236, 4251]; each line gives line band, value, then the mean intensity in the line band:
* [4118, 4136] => -1.4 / 7.96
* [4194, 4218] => -0.5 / 8.26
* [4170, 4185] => 0.8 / 7.43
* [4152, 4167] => 0.0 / 7.69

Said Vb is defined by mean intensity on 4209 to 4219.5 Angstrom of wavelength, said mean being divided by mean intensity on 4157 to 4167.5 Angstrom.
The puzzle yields 1.09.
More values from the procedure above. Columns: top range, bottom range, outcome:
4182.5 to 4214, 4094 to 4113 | 1.10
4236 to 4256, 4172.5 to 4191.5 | 1.19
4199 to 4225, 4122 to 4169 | 1.06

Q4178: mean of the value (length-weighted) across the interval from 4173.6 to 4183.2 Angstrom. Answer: 7.33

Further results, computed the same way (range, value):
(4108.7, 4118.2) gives 7.77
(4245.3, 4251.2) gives 8.89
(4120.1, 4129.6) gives 8.15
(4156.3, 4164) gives 7.8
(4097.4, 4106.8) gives 6.69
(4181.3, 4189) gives 7.32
